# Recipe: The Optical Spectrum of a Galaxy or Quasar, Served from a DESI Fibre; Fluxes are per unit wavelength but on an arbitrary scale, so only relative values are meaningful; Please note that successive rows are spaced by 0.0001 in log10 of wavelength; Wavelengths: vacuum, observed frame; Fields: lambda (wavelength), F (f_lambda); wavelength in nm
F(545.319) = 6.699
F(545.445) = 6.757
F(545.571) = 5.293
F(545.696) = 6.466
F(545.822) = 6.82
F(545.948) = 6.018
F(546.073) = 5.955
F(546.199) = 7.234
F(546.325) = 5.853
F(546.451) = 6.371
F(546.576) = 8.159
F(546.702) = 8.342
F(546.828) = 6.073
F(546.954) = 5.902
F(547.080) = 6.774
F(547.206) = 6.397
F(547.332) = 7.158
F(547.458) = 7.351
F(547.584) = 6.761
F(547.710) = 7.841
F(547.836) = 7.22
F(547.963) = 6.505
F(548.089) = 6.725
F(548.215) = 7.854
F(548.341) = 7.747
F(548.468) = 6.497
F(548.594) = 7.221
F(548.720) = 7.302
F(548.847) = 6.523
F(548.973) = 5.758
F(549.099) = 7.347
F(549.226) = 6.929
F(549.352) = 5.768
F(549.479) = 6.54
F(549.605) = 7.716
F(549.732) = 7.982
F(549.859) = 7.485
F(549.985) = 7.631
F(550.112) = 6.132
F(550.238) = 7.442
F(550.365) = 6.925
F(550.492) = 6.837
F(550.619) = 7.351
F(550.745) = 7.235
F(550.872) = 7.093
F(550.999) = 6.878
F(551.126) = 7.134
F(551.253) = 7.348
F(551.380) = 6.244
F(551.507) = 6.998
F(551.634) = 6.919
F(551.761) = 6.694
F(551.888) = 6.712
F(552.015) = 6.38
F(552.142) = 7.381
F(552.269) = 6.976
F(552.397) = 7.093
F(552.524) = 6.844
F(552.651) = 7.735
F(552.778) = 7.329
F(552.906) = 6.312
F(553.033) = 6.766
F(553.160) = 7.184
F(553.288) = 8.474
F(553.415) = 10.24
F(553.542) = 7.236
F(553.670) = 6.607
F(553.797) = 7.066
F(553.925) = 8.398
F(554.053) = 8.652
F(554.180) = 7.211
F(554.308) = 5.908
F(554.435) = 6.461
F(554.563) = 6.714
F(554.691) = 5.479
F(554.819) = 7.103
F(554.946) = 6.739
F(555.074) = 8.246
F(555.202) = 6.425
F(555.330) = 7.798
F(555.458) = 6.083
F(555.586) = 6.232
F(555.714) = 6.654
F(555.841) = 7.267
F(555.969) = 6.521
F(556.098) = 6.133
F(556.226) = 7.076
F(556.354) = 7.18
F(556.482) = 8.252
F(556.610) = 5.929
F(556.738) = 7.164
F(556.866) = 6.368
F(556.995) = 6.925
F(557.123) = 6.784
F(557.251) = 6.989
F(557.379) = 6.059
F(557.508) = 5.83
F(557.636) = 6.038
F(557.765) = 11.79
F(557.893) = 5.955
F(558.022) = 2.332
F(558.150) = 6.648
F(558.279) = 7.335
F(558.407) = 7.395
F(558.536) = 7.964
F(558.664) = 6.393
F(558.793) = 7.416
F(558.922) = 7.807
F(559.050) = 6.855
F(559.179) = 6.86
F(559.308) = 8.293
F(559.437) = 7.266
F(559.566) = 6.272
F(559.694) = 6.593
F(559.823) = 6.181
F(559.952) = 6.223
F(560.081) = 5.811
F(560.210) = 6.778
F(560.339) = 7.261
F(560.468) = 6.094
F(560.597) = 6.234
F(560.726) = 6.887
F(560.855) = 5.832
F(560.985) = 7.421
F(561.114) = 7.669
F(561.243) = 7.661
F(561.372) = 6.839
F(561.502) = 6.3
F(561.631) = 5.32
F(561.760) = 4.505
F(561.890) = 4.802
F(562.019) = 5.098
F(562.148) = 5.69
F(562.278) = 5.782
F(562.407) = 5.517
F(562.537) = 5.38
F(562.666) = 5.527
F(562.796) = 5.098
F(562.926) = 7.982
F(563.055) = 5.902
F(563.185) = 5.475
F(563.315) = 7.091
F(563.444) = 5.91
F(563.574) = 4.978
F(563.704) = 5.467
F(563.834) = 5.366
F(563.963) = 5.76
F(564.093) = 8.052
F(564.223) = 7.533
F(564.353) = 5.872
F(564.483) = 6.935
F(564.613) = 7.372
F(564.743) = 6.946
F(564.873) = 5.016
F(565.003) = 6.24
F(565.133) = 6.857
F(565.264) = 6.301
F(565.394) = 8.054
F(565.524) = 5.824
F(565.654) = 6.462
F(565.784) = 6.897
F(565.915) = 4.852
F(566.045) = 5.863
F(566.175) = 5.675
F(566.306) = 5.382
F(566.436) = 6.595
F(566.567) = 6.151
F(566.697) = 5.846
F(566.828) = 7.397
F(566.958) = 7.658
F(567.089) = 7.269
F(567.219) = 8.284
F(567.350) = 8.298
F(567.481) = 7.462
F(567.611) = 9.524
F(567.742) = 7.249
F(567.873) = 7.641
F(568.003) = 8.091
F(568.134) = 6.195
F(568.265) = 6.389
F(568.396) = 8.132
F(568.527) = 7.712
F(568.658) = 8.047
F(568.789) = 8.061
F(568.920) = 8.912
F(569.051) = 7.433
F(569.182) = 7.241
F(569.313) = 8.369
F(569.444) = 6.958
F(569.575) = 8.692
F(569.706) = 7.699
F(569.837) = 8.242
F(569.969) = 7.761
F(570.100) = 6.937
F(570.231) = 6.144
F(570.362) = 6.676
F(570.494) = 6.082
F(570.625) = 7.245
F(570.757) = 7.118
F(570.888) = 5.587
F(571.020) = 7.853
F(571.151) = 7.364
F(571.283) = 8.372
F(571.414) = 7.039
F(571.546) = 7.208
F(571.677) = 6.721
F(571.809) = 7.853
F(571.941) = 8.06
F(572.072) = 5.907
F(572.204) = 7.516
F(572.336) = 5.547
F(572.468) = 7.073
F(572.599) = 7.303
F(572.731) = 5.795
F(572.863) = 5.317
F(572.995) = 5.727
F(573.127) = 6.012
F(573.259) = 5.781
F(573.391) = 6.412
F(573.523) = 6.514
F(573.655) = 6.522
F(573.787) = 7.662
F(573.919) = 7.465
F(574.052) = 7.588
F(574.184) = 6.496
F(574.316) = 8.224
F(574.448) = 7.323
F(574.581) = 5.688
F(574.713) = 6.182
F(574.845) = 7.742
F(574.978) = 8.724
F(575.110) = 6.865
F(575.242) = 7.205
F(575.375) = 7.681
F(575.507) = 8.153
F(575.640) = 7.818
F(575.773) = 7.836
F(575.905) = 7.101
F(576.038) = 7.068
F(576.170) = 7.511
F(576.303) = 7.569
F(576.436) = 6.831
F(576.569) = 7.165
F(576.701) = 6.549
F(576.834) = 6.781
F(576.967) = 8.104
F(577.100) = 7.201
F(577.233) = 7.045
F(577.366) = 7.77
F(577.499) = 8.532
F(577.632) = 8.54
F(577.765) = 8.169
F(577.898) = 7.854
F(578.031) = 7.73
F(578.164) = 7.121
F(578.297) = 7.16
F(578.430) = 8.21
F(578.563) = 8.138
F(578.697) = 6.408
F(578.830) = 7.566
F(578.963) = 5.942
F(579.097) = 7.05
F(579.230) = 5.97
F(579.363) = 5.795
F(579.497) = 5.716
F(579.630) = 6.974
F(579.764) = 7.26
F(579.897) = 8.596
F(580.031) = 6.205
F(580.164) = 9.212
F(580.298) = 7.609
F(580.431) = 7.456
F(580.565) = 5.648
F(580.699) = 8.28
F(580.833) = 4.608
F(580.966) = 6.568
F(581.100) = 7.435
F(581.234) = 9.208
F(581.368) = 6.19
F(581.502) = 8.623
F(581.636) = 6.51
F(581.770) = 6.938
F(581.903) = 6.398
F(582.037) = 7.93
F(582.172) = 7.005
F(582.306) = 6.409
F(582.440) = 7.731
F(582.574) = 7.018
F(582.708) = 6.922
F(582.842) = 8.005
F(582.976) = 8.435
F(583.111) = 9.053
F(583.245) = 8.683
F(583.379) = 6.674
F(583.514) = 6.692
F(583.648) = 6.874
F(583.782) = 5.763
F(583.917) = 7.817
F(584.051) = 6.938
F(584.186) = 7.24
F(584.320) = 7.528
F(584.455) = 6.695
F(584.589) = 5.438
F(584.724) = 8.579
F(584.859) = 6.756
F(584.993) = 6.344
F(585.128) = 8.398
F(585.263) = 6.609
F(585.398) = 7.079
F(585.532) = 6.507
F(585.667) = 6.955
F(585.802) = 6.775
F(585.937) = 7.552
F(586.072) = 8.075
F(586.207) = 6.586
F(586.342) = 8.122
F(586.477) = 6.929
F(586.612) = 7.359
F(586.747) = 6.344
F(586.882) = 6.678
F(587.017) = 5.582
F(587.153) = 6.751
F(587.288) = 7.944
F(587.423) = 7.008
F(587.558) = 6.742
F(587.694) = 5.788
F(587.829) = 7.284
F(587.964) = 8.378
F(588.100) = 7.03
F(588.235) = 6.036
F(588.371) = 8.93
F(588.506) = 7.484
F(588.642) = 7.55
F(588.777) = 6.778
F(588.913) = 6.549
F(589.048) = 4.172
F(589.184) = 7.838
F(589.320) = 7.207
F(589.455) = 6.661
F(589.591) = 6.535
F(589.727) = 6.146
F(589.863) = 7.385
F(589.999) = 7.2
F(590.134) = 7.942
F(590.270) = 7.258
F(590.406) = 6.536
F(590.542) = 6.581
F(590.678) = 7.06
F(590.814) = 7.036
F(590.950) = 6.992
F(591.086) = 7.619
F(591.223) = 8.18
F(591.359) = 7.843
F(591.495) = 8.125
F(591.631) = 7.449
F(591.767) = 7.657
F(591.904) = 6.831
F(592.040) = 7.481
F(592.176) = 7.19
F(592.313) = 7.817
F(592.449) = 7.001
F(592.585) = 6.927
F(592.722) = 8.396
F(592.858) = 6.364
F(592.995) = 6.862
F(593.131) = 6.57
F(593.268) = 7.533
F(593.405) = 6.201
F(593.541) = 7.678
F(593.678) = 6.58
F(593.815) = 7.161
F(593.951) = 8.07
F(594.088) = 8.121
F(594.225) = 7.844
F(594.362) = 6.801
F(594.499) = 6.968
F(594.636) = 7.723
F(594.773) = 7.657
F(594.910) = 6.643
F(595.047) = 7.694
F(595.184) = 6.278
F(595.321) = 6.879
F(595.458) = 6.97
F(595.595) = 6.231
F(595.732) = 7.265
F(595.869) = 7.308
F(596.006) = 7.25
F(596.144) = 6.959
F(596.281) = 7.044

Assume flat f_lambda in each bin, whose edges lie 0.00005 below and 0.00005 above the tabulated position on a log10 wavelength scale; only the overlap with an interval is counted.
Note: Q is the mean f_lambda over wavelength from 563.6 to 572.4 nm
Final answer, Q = 7.03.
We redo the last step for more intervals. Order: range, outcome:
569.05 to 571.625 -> 7.3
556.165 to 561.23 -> 6.83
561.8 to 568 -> 6.44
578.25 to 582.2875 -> 7.08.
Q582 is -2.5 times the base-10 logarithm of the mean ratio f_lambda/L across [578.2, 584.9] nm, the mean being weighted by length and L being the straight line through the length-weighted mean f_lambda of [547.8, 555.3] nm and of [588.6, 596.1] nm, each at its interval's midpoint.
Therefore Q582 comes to -0.01 mag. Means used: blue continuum 7.08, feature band 7.16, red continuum 7.14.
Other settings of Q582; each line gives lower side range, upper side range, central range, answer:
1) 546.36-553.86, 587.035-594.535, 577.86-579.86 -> 0.02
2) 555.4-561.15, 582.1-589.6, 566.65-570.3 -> -0.11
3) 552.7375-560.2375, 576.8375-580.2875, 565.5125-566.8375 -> 0.18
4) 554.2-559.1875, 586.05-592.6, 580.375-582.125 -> 0.00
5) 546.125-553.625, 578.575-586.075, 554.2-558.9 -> 0.05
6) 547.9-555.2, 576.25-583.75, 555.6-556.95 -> 0.04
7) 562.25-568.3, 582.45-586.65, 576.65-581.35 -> -0.03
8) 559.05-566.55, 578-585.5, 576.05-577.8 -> -0.08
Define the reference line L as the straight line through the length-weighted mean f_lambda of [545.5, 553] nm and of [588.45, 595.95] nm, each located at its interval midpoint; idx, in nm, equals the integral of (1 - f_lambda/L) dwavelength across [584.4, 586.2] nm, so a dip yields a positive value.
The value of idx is 0.015 nm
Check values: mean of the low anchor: 6.91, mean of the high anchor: 7.14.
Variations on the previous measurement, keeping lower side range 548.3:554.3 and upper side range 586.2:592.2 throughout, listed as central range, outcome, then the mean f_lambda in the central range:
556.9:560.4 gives 0.156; 6.81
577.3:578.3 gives -0.113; 7.91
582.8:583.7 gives -0.087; 7.78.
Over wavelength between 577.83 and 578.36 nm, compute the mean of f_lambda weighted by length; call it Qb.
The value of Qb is 7.48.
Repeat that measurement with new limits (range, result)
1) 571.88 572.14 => 6.98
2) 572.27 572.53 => 6.29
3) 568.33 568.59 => 7.91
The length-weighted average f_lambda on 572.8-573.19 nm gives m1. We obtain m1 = 5.68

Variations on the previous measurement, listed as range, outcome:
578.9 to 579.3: 6.32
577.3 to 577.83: 8.25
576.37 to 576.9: 6.84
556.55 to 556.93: 6.5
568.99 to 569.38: 7.69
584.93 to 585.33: 7.12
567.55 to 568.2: 7.73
